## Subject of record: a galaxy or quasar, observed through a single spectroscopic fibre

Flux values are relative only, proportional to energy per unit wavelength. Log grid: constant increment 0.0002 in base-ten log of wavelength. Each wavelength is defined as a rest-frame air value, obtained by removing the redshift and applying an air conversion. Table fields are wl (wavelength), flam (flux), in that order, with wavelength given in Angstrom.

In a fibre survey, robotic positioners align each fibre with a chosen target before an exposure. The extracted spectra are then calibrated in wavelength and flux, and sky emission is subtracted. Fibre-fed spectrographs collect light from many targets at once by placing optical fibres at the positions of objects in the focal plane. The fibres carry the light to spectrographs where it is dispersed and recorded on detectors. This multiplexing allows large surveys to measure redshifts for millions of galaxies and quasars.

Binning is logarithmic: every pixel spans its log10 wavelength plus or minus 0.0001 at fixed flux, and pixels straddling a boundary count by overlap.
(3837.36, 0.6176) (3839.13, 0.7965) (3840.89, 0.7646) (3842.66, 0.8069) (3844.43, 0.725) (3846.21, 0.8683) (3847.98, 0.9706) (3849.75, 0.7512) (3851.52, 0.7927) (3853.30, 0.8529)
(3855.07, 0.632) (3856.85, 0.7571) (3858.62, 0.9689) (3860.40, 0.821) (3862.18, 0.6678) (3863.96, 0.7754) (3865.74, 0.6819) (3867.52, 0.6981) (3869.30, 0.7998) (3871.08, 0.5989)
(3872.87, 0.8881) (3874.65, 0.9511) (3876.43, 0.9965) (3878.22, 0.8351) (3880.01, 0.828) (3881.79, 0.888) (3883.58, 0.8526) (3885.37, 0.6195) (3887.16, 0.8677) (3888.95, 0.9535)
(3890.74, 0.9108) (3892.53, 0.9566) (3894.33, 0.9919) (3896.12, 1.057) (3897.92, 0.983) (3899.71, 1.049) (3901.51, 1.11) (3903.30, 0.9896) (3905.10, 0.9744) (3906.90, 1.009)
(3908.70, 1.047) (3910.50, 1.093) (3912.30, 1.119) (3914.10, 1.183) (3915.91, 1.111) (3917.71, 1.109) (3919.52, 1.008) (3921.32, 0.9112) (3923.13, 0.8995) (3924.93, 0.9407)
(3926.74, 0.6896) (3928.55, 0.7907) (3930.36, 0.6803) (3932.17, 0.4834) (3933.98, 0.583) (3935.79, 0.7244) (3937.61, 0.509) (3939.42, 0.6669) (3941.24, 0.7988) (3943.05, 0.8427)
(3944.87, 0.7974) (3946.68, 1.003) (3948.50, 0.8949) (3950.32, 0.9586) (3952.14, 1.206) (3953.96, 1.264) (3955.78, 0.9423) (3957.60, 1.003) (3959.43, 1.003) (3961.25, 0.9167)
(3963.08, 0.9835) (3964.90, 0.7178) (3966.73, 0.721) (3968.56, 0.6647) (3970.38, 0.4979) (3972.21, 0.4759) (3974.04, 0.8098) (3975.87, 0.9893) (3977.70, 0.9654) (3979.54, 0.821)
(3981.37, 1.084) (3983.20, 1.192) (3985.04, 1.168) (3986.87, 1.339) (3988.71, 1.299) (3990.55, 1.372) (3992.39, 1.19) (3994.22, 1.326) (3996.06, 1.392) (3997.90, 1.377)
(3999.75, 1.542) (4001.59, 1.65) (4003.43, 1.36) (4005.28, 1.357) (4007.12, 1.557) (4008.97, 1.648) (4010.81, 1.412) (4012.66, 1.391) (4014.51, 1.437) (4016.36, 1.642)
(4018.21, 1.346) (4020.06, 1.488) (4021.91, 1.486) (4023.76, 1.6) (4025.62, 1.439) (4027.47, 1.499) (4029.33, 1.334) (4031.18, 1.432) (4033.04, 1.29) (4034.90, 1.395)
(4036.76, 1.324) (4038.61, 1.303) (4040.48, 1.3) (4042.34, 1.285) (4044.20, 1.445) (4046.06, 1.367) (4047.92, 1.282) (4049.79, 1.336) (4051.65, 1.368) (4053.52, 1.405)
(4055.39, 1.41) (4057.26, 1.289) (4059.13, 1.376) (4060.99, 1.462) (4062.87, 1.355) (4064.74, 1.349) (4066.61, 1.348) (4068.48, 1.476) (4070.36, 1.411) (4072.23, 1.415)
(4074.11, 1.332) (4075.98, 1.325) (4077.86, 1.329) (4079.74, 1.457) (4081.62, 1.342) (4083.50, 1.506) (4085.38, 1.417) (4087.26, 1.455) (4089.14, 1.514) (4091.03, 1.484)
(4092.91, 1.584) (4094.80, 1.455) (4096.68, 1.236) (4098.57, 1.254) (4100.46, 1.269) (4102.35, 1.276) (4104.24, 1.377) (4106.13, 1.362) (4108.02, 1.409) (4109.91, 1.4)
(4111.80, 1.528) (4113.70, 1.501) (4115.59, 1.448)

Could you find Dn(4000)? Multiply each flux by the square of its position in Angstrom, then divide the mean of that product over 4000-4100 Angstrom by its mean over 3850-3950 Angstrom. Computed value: 1.76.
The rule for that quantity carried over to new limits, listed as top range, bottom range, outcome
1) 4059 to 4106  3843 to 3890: 1.92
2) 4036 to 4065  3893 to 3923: 1.40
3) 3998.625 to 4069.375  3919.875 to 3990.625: 1.66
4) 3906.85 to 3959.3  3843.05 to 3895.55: 1.13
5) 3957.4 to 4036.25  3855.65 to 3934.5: 1.45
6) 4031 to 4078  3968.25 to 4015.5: 1.16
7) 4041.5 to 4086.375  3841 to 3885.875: 1.90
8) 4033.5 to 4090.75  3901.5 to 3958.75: 1.61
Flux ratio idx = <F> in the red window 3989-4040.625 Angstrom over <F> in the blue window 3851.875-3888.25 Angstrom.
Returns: 1.8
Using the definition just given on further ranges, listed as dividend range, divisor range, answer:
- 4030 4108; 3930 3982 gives 1.66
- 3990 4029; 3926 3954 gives 1.83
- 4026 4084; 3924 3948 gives 1.87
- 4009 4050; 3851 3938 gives 1.61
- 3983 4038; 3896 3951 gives 1.57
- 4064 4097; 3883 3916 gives 1.43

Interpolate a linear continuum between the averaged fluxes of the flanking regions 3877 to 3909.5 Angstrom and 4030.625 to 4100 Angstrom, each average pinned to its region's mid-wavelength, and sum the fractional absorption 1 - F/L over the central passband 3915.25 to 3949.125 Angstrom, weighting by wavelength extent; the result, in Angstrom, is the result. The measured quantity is 7.4 Angstrom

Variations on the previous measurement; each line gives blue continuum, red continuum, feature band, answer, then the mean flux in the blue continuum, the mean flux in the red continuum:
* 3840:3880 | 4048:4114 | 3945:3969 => 2.6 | 0.801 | 1.39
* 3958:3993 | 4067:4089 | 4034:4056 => -1.5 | 0.957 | 1.41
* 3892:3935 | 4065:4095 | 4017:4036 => -2.4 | 0.948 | 1.43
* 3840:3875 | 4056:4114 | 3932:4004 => 6.5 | 0.786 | 1.4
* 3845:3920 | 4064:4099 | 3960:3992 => 5.5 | 0.904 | 1.41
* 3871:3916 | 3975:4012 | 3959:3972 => 4.8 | 0.96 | 1.3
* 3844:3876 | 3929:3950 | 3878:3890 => -0.9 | 0.793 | 0.734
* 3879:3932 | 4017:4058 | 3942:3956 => 1.3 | 0.946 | 1.38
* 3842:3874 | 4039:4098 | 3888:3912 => -2.9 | 0.782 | 1.39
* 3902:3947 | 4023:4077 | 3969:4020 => -3.5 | 0.879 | 1.38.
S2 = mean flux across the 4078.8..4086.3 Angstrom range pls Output 1.43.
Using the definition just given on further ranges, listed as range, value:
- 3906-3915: 1.09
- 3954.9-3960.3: 0.982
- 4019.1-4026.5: 1.5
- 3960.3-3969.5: 0.801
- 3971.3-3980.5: 0.814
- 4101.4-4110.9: 1.37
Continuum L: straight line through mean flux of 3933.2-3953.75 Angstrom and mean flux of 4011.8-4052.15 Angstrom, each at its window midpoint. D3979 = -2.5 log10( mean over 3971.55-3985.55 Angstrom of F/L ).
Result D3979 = 0.133 mag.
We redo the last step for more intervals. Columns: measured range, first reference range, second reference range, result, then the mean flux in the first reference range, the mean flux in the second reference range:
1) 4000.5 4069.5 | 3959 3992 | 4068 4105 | -0.20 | 0.949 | 1.39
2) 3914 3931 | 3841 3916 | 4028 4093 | 0.09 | 0.888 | 1.38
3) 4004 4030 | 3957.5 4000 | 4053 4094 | -0.24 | 1.03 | 1.41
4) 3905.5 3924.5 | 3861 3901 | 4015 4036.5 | -0.05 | 0.859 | 1.45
